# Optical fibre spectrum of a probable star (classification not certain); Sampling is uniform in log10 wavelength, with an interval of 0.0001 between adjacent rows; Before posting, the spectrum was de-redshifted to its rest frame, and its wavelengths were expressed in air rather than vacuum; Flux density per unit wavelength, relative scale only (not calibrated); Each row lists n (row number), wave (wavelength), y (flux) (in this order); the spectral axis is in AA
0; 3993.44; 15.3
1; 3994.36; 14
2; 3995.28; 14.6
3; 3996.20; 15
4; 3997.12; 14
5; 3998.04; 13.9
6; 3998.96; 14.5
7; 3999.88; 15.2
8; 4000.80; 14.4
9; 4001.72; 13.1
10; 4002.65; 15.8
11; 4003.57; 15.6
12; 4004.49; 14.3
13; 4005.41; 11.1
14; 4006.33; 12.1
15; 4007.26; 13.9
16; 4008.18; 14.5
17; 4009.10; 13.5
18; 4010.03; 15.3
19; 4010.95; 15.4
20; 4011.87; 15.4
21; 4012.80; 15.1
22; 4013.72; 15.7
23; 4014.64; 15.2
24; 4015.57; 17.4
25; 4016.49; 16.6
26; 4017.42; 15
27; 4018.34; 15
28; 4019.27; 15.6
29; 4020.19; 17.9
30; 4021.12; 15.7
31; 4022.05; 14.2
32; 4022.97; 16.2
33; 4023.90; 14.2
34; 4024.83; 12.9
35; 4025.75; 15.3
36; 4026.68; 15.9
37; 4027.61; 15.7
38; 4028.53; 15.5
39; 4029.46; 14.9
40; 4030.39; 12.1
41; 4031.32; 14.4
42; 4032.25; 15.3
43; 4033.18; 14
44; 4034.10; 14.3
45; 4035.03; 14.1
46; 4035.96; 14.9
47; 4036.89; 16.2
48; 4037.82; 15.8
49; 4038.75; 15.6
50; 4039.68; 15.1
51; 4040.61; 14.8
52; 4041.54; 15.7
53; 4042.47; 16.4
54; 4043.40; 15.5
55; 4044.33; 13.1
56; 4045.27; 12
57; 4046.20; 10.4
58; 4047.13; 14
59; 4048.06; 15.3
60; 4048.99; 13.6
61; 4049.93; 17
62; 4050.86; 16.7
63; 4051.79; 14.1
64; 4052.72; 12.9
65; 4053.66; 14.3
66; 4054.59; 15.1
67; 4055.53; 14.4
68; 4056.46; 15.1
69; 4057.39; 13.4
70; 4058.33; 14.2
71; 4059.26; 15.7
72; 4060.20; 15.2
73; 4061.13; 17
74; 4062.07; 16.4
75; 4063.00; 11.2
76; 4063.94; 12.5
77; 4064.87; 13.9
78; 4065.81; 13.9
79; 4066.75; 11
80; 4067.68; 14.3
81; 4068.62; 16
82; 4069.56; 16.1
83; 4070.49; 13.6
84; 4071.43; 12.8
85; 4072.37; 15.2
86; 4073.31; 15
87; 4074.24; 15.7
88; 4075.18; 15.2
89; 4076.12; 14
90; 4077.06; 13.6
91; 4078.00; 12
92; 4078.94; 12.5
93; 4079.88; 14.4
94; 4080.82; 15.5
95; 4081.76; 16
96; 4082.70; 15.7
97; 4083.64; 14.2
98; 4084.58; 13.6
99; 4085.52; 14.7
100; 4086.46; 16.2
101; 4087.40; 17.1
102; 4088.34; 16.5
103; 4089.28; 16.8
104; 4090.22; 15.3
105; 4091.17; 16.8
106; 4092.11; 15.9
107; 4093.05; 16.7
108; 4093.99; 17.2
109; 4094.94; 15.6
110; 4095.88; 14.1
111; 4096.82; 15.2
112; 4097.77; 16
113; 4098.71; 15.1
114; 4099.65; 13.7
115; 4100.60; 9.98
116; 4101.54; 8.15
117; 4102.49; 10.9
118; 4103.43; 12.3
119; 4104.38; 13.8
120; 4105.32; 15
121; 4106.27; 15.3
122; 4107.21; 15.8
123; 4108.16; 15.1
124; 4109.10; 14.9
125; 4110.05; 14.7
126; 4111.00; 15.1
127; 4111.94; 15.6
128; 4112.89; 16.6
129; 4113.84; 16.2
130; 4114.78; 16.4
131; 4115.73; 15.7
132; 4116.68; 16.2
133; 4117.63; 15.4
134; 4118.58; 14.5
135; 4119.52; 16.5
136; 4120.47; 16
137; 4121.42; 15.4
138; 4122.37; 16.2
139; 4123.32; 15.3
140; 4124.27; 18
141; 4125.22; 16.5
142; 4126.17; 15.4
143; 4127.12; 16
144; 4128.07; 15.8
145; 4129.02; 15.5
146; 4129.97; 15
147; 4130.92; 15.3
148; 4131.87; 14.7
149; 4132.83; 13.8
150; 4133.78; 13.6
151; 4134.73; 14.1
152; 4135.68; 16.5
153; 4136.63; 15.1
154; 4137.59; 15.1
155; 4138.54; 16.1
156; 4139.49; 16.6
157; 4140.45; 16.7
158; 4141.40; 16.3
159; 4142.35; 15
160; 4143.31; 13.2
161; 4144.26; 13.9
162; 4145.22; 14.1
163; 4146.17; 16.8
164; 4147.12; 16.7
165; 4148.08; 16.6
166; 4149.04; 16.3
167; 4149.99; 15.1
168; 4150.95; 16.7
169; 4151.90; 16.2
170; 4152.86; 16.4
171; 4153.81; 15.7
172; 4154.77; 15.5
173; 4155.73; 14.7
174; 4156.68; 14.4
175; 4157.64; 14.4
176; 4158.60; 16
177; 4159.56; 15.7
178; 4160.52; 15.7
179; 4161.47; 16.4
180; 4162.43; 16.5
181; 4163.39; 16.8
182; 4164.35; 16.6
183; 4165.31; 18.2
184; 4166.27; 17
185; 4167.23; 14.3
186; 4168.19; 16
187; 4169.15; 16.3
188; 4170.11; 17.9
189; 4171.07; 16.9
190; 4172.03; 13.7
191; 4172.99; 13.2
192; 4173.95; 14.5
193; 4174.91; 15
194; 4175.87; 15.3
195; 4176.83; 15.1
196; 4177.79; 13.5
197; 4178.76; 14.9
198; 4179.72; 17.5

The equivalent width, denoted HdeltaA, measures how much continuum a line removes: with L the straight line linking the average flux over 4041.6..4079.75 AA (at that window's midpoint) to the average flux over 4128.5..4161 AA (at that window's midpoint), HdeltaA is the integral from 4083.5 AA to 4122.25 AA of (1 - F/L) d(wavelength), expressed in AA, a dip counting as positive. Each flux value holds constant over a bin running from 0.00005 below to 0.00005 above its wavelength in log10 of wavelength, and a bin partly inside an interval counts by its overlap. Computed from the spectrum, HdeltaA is -0.6 AA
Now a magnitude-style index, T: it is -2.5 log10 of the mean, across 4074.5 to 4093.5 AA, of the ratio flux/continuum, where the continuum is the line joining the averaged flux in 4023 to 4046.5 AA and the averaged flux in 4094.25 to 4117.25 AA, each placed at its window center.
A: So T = -0.04 mag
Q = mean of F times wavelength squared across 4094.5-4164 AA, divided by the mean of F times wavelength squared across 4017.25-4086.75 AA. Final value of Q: 1.08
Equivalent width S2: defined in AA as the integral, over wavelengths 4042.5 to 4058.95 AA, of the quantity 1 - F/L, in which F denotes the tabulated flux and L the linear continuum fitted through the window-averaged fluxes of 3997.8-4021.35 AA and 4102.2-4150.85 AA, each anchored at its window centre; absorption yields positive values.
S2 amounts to 0.9 AA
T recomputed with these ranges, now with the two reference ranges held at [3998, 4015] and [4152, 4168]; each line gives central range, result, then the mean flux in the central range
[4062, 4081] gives 0.081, 14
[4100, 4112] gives 0.140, 13.5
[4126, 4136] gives 0.042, 15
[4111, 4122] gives -0.025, 15.8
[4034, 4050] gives 0.013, 14.6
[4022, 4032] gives -0.005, 14.7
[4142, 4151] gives 0.028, 15.4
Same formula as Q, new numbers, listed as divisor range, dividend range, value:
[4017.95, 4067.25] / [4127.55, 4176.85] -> 1.12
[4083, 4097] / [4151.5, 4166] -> 1.05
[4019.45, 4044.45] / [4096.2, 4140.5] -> 1.04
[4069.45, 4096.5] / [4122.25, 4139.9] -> 1.05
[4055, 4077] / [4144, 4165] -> 1.15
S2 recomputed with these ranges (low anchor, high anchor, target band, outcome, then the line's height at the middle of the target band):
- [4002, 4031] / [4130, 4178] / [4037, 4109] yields 2.9 AA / 15.2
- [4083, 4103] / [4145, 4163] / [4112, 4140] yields -0.6 AA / 15.3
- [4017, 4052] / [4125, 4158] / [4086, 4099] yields -0.8 AA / 15.2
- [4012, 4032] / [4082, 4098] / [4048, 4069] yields 1.4 AA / 15.5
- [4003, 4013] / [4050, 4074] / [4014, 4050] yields -1.5 AA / 14.3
